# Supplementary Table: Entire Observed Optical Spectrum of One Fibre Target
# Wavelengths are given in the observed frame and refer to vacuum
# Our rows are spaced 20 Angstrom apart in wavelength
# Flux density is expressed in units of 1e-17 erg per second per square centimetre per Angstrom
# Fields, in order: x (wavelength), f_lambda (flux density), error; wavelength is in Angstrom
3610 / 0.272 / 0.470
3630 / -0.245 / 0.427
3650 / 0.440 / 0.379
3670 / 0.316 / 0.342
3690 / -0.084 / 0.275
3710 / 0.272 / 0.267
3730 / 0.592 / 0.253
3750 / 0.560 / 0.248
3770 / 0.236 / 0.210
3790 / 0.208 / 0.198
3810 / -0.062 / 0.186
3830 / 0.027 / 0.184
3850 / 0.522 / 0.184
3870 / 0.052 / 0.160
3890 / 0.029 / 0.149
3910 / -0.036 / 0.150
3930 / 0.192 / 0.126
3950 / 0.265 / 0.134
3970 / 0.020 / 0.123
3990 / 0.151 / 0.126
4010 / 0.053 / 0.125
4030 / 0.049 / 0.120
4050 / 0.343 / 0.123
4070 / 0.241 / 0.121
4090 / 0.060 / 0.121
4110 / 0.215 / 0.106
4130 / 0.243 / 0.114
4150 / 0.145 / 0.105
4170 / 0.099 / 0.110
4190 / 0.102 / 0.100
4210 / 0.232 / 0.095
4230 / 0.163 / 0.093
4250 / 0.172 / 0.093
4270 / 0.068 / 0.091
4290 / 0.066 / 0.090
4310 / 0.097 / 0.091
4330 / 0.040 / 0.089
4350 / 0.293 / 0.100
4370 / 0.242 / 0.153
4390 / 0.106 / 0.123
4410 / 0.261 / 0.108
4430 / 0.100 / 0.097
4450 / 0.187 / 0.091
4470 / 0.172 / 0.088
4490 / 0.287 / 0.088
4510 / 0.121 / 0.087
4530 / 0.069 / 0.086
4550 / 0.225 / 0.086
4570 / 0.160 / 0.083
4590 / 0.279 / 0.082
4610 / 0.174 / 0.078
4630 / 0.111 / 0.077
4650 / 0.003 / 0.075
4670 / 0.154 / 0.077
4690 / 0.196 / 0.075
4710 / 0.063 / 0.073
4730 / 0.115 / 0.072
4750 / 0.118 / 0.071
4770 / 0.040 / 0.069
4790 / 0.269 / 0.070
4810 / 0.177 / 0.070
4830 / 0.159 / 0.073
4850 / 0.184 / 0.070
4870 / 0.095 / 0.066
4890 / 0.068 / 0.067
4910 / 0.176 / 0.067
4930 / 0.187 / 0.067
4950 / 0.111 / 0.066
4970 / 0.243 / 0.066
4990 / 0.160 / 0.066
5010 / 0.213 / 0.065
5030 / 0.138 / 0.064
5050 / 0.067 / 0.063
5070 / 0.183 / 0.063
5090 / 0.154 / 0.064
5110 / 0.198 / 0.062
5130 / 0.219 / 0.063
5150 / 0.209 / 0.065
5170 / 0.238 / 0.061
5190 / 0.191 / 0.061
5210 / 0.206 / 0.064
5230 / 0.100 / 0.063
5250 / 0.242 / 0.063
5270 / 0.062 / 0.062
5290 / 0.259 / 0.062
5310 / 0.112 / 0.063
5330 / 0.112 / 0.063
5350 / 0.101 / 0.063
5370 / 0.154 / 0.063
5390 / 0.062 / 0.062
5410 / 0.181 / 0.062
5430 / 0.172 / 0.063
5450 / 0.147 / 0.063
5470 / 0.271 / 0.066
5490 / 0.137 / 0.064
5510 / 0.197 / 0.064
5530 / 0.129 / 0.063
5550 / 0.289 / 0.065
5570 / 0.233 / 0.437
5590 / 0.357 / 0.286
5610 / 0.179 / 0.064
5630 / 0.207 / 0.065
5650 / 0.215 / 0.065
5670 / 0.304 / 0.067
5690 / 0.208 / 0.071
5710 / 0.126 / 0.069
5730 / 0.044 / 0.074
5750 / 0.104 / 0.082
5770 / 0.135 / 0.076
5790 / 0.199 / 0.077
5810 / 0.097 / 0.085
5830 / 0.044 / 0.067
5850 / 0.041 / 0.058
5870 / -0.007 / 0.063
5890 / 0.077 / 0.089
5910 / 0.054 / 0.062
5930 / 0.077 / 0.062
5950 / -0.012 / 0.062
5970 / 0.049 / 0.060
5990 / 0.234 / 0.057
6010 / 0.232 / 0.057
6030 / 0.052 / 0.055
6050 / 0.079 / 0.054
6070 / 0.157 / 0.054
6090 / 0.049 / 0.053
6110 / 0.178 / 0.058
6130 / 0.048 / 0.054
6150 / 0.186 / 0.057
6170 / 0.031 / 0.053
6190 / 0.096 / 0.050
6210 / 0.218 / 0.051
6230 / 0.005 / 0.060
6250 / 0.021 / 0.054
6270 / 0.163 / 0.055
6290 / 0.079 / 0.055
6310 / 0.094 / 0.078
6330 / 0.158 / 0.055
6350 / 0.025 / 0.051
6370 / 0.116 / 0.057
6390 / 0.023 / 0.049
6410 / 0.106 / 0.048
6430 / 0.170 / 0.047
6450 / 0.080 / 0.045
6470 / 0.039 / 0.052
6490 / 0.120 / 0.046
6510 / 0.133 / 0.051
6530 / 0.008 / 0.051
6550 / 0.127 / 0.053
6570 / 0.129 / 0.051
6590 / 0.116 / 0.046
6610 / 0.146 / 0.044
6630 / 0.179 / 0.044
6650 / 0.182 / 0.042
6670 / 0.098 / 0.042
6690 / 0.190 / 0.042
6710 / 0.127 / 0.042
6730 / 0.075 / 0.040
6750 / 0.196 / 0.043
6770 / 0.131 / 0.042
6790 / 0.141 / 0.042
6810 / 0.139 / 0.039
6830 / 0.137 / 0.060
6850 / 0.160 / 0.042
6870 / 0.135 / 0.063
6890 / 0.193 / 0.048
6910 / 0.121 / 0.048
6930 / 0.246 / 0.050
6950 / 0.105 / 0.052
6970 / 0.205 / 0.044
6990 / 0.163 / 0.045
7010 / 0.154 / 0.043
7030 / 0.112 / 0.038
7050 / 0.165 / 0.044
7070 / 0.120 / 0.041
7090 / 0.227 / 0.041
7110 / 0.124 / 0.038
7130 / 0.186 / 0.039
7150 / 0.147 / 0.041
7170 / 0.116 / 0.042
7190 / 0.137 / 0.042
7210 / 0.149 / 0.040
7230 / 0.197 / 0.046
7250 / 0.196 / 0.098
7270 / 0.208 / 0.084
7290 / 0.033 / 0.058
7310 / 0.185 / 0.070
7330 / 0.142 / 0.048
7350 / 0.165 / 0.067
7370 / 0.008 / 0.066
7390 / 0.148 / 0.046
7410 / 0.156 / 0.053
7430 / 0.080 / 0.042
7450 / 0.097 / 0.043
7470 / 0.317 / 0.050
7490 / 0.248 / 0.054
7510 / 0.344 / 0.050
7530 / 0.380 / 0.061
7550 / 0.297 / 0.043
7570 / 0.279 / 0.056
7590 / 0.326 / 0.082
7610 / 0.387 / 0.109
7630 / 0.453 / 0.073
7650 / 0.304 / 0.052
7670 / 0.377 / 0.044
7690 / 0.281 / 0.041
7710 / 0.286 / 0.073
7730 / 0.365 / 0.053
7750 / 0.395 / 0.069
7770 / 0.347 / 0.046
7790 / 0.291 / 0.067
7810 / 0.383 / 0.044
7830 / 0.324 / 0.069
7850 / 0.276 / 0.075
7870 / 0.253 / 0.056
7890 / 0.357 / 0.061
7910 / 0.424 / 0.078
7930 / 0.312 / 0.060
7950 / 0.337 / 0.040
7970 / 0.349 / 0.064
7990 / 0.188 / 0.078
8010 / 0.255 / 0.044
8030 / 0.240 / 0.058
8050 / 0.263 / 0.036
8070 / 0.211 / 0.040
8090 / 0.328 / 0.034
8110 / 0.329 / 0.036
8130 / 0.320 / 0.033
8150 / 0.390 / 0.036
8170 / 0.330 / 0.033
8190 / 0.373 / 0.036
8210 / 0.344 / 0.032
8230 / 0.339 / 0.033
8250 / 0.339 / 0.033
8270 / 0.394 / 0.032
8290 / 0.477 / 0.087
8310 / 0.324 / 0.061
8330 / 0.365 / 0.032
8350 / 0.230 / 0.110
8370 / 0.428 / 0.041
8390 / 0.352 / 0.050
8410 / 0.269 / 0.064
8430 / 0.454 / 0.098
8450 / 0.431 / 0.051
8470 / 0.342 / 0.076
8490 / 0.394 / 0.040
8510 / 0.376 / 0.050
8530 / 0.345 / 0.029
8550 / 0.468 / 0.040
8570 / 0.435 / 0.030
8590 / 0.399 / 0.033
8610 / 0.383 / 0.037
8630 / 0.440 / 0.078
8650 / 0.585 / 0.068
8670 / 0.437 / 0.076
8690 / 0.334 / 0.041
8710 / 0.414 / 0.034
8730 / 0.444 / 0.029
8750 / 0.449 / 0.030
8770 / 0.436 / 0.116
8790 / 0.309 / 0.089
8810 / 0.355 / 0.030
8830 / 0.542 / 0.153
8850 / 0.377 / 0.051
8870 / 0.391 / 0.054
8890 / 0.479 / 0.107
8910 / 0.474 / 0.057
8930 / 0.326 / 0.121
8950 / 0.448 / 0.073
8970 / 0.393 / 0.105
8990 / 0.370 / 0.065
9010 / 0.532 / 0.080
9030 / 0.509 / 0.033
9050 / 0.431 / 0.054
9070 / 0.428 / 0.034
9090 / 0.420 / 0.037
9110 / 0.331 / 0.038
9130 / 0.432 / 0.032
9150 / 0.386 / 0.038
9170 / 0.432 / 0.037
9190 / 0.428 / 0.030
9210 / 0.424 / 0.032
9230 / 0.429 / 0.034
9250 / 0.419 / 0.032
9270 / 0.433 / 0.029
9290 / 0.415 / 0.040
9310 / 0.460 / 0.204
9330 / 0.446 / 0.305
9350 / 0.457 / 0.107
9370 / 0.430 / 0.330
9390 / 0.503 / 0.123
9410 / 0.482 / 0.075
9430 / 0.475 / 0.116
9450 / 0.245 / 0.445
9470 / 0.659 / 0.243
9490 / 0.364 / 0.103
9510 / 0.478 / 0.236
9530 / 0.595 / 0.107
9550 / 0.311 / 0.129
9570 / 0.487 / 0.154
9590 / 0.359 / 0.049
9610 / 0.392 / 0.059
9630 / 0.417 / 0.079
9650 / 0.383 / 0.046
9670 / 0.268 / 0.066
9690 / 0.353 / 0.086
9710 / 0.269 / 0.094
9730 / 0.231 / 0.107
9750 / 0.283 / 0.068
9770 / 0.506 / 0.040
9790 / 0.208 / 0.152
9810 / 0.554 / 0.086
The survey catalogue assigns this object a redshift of 0.87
